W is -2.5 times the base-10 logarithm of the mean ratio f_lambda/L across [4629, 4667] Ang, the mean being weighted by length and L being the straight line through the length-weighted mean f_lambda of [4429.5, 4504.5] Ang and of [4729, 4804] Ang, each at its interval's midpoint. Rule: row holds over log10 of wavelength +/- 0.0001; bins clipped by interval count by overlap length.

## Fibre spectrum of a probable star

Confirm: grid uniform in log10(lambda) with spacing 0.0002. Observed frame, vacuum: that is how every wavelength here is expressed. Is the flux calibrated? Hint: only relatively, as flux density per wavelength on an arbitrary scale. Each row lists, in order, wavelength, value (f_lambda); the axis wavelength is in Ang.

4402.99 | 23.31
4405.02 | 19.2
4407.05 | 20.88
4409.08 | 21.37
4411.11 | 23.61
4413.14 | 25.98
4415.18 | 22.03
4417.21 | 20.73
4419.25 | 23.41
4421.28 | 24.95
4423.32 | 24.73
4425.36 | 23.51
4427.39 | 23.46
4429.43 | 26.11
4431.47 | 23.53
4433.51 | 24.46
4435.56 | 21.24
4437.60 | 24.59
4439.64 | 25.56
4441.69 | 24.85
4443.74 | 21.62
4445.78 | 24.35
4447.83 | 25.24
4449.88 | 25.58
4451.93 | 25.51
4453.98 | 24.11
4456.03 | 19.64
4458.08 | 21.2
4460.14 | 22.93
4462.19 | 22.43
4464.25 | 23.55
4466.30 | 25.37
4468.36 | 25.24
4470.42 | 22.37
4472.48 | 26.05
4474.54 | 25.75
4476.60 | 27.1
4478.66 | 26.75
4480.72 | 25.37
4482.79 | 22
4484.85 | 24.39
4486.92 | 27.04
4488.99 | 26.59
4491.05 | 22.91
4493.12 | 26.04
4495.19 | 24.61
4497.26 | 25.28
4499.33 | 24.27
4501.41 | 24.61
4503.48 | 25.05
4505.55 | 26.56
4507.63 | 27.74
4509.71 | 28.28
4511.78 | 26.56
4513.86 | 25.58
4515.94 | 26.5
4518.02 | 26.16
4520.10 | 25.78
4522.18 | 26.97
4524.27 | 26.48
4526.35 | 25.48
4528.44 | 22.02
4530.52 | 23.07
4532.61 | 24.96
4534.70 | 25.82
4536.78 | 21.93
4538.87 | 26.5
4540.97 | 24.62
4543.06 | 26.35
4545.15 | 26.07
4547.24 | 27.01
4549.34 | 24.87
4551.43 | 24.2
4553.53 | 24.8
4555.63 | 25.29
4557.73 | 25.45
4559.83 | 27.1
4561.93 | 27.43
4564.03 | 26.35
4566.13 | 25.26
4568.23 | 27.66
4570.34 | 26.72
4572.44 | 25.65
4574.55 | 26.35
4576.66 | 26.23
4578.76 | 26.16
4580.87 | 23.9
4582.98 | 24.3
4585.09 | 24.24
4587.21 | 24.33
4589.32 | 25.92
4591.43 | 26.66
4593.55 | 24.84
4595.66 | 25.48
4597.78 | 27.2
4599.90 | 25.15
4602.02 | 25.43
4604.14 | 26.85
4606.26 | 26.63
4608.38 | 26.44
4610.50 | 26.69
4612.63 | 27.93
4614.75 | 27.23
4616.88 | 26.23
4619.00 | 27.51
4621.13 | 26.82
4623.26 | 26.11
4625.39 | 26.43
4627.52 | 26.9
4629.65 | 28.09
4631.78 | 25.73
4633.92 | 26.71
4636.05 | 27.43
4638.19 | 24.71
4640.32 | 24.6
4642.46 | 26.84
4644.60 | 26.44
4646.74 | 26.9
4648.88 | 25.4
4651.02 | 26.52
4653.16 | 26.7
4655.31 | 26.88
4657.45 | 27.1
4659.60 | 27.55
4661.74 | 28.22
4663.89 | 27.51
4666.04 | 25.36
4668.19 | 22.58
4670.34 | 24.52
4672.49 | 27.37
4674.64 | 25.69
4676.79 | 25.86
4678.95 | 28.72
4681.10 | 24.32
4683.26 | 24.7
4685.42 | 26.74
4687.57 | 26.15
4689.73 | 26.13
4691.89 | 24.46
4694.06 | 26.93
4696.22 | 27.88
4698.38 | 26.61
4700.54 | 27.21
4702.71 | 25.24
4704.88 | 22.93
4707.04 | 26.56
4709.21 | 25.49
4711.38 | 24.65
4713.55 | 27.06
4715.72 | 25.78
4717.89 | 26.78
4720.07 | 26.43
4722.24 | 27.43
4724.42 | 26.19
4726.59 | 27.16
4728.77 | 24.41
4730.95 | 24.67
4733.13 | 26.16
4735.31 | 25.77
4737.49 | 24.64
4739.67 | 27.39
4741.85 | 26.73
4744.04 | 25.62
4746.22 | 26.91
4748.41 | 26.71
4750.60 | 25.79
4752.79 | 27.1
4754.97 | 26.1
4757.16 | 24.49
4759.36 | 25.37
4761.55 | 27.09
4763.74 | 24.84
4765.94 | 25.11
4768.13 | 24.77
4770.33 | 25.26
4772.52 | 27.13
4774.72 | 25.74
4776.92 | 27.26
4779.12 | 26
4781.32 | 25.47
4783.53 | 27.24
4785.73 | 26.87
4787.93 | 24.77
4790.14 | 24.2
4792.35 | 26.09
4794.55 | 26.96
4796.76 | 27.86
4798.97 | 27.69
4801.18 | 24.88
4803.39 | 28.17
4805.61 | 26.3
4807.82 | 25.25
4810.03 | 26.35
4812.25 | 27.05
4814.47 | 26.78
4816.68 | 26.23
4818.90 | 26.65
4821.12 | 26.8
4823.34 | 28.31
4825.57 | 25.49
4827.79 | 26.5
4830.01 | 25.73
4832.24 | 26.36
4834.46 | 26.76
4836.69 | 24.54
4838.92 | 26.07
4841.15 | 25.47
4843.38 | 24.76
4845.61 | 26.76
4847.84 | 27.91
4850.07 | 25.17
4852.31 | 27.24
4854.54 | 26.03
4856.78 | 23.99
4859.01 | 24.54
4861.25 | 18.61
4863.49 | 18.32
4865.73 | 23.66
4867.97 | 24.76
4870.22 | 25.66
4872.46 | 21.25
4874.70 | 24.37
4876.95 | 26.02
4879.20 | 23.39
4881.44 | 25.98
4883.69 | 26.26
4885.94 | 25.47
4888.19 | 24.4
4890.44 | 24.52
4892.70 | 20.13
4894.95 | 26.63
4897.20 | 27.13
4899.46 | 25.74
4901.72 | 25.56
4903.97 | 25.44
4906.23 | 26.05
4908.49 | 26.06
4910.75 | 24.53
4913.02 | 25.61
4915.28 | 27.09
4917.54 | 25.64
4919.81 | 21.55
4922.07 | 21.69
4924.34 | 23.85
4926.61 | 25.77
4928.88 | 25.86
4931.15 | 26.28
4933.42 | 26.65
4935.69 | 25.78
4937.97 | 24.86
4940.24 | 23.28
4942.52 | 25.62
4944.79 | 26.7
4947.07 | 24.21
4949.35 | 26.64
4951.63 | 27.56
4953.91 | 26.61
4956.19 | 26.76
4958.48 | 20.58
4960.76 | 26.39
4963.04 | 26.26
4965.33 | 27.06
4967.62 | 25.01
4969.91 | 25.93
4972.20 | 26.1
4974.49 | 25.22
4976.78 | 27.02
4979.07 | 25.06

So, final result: -0.049 mag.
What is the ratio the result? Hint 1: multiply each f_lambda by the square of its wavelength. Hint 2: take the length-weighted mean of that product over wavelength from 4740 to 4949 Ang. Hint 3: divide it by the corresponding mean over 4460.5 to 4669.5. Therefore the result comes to 1.11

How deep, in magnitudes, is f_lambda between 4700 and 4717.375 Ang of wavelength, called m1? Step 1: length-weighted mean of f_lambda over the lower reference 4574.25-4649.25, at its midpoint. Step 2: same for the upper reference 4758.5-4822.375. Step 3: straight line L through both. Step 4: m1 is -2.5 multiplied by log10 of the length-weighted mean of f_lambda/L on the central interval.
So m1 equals 0.02 mag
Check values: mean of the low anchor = 26.1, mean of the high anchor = 26.2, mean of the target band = 25.6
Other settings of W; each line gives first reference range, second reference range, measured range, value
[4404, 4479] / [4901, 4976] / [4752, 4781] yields -0.044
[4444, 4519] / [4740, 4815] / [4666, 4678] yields 0.020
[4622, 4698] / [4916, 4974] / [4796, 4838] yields -0.031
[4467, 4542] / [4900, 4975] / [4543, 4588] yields -0.015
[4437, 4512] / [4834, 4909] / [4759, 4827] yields -0.062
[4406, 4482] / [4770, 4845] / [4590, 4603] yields -0.038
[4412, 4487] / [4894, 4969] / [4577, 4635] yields -0.069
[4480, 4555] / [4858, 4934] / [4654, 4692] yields -0.048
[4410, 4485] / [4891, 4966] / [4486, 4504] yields -0.044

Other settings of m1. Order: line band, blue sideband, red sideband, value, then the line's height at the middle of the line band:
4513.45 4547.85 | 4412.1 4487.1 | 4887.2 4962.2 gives -0.047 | 24.3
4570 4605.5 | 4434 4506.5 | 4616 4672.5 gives 0.007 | 25.8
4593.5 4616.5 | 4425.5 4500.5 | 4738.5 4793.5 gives -0.054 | 25.1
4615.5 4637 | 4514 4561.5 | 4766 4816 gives -0.046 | 25.7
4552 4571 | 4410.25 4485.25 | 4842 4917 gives -0.083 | 24.2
